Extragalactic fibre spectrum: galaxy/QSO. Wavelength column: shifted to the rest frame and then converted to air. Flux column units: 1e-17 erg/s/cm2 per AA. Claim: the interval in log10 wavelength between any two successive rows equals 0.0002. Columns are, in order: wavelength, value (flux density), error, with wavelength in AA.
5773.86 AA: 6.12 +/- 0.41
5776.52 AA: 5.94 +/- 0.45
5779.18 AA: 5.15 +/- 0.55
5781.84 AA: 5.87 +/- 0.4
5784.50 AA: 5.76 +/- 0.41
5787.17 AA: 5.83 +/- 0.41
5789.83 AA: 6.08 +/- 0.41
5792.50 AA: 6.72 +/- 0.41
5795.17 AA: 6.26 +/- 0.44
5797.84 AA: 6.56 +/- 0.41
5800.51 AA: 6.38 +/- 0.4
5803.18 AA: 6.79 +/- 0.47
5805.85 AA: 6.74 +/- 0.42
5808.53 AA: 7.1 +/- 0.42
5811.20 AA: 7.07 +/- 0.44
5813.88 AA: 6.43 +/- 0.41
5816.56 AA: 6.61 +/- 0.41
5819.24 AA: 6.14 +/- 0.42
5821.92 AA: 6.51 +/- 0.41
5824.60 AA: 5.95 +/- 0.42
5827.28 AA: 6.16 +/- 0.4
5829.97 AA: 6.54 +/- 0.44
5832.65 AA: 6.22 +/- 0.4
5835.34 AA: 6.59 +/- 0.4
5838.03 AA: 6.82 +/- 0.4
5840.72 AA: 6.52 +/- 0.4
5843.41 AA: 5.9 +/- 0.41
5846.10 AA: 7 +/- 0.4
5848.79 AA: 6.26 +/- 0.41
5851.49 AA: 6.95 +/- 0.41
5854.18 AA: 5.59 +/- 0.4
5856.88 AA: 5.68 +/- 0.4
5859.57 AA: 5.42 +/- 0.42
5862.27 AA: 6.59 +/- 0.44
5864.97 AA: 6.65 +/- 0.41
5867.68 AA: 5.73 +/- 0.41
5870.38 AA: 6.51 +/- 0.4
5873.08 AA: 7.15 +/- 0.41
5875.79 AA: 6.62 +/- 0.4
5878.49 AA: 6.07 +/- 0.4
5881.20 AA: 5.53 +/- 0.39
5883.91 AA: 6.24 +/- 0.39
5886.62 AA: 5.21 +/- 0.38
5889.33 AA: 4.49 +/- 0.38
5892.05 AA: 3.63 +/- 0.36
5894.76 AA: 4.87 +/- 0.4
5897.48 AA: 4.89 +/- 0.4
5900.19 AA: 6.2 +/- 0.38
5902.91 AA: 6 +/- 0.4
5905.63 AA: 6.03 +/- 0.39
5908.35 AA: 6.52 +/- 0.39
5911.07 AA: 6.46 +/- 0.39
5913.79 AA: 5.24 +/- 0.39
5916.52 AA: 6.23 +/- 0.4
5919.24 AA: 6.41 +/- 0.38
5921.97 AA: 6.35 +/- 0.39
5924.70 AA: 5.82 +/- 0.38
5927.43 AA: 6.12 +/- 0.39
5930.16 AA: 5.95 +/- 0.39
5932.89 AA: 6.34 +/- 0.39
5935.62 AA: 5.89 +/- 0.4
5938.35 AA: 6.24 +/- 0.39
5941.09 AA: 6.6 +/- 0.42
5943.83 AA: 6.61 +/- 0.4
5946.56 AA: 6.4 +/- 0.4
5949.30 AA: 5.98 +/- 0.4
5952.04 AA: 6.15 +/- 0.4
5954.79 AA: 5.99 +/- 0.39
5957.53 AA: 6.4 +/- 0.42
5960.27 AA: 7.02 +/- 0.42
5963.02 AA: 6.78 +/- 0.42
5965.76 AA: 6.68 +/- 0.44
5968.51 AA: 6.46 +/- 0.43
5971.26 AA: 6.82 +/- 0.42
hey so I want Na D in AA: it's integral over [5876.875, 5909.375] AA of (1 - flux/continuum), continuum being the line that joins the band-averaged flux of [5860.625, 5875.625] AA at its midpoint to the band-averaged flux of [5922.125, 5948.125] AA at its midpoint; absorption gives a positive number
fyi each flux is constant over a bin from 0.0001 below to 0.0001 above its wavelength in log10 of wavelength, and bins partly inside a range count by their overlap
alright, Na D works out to 4.7 AA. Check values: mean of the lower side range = 6.51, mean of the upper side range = 6.22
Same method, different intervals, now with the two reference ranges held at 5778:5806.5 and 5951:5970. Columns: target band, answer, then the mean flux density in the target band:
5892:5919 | 2.8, 5.74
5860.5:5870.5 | 0.0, 6.31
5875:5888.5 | 1.1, 5.85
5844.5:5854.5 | -0.4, 6.53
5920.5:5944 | 0.9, 6.19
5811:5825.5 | -0.4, 6.42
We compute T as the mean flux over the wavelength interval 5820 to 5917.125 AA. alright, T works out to 6.02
